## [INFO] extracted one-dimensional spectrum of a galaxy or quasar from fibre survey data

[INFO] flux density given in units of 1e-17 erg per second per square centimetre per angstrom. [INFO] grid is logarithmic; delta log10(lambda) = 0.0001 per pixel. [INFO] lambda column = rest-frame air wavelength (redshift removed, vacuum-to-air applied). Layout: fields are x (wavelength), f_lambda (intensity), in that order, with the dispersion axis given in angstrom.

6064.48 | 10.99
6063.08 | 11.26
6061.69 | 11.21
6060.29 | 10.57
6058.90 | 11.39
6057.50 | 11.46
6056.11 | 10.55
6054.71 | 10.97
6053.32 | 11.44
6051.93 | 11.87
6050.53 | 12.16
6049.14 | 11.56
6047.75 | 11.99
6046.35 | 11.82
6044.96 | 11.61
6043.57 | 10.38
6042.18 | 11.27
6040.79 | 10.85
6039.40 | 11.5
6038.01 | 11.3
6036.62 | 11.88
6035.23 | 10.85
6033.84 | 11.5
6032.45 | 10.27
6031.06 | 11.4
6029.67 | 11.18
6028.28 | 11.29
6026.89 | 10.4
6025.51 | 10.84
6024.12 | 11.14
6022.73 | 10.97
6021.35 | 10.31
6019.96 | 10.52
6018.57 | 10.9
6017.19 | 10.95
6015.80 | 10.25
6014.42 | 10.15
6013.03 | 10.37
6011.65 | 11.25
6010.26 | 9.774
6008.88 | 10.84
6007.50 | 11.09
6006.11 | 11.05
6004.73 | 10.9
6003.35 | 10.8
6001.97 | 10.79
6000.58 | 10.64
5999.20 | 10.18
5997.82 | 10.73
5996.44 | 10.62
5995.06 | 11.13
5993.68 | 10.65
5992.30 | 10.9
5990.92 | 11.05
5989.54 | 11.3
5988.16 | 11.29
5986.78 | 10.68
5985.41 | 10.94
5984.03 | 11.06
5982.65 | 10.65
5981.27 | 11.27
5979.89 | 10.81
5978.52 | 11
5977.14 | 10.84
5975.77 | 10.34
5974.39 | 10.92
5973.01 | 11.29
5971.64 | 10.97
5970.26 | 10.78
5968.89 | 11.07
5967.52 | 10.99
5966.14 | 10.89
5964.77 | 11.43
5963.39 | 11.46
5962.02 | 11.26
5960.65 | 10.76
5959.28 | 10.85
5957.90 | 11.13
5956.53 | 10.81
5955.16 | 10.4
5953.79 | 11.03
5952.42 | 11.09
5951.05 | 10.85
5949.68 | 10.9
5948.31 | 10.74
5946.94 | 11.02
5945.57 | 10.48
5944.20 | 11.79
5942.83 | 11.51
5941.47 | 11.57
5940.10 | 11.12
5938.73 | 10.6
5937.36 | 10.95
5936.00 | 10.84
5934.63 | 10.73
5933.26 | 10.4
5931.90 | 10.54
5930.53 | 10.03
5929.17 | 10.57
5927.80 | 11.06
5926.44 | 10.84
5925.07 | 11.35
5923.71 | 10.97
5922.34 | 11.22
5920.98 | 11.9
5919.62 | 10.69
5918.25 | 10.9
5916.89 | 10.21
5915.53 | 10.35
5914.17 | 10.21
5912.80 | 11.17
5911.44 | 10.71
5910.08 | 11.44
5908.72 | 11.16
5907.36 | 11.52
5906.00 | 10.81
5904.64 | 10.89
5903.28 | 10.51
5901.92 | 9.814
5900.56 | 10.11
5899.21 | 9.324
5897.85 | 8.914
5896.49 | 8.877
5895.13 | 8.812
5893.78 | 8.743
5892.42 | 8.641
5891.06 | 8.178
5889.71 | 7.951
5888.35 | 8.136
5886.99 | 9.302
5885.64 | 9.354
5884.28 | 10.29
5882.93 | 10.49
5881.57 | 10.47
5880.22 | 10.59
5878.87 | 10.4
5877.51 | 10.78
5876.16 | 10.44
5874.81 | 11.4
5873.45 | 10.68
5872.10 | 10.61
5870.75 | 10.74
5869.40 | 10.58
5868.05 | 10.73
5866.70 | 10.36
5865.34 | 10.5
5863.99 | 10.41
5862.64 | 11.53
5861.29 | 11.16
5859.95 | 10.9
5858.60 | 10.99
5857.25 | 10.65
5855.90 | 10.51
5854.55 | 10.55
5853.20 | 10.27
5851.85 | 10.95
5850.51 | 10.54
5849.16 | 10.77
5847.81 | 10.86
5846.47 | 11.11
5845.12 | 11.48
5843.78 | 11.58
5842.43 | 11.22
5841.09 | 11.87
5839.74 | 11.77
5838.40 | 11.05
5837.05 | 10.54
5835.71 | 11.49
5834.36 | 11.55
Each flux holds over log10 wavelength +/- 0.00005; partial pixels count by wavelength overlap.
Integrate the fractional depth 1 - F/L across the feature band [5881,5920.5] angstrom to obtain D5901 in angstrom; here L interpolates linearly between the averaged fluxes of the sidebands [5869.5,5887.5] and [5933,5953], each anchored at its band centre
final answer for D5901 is 2.58 angstrom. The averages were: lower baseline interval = 10.4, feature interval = 9.94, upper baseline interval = 11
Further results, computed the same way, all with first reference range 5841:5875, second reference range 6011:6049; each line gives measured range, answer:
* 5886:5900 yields 2.80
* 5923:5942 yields 0.18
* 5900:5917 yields 0.31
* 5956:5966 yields -0.13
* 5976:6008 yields 0.30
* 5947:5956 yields 0.08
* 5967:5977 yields 0.05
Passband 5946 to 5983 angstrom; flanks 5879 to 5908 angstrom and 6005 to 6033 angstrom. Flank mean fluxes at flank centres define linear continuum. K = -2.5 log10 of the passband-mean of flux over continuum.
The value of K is -0.07 mag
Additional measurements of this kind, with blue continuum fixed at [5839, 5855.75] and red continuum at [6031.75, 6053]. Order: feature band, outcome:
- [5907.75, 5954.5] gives 0.03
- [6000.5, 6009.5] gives 0.04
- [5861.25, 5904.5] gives 0.12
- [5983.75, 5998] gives 0.03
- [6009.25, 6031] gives 0.06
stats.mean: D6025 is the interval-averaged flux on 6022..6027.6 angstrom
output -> 10.8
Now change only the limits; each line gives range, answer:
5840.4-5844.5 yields 11.6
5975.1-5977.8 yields 10.6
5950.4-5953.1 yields 11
